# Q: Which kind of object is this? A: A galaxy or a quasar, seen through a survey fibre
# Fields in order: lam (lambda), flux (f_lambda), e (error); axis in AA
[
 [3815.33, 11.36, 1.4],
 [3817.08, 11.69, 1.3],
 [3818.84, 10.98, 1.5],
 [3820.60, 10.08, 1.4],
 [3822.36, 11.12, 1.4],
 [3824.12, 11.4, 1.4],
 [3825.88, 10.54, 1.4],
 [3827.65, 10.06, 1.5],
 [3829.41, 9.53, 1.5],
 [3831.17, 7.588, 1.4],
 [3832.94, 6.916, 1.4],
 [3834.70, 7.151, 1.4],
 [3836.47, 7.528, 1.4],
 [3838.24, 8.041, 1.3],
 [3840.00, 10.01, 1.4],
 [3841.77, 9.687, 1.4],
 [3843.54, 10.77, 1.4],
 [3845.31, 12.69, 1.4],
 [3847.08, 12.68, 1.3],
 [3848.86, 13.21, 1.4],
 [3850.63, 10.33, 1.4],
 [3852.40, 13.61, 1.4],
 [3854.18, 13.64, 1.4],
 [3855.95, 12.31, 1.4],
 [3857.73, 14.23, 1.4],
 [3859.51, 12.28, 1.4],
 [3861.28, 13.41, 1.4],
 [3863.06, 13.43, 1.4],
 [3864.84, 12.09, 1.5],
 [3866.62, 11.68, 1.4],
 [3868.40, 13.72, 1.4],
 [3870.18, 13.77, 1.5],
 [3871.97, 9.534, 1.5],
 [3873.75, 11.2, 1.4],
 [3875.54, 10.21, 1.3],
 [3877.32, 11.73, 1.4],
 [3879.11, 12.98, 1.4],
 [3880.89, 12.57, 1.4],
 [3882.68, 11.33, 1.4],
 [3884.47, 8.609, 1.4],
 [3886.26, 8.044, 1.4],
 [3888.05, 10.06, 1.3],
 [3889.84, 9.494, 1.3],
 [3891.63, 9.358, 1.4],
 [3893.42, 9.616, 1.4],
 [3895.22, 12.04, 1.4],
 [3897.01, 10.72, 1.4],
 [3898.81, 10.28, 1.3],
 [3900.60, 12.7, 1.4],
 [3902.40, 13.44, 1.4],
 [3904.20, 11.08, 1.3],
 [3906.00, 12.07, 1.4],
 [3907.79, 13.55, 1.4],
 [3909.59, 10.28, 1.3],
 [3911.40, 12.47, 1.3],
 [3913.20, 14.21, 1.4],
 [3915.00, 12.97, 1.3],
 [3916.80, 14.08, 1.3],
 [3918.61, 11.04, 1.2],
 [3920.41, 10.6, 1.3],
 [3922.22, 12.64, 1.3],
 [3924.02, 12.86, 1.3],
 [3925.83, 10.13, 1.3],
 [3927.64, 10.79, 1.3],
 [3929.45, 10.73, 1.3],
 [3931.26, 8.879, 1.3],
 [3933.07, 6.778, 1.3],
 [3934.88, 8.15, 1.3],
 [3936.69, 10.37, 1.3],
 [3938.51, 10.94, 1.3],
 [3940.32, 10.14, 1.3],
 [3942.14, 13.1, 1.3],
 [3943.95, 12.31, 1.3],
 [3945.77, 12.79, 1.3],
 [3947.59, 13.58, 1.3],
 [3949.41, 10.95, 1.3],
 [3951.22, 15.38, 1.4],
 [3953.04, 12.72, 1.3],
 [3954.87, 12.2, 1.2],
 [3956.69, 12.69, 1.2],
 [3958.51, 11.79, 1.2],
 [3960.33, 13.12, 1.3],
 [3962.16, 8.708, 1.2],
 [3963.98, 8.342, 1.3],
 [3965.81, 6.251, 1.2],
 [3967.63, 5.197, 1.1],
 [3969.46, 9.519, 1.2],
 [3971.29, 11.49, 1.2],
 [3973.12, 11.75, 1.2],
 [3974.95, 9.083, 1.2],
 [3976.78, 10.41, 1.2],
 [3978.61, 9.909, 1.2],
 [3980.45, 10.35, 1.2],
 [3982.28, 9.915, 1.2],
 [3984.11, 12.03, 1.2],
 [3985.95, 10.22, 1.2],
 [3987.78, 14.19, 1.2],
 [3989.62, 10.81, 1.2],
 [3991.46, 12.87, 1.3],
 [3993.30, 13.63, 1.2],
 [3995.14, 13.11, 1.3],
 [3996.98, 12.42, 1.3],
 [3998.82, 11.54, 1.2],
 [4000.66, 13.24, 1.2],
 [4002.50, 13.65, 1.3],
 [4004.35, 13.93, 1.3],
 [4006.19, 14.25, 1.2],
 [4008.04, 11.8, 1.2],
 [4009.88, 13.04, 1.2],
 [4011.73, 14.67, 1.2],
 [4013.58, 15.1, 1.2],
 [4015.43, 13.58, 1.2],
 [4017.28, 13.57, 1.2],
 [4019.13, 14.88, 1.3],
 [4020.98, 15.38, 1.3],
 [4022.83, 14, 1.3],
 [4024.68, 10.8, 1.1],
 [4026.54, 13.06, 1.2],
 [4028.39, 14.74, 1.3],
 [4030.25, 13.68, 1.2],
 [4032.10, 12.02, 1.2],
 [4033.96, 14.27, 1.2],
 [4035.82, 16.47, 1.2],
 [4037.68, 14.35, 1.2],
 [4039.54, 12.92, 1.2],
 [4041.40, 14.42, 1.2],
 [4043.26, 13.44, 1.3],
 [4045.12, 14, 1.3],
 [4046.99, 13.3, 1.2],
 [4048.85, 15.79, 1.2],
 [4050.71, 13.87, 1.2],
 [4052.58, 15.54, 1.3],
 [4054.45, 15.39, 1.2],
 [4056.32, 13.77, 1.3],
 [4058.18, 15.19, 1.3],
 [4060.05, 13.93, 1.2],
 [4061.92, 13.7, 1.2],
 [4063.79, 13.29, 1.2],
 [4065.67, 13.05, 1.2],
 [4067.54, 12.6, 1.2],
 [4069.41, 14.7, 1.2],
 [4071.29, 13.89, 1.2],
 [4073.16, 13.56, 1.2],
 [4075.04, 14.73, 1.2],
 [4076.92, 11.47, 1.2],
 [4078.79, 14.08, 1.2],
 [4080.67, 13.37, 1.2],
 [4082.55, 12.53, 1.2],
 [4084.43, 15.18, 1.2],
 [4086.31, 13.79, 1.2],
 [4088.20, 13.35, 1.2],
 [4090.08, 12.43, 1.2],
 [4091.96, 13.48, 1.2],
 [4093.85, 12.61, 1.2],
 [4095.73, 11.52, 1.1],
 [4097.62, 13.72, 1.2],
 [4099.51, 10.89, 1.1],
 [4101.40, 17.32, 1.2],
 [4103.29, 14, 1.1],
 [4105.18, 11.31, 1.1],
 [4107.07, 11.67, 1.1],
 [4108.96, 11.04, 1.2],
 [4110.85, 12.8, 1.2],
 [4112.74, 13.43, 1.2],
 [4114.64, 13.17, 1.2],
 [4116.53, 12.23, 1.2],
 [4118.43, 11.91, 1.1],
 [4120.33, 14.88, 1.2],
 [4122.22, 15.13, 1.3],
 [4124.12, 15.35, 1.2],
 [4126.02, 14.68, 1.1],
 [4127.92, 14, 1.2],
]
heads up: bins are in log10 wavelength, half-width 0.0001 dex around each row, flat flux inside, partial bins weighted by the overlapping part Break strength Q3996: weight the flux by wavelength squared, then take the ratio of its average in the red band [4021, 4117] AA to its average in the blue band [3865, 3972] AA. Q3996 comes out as 1.31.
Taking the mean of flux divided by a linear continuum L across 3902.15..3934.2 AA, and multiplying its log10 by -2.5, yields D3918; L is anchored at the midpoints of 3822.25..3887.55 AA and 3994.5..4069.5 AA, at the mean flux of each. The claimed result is 0.05 mag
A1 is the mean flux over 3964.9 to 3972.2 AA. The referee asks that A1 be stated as 8.12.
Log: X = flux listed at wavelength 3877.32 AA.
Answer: 11.73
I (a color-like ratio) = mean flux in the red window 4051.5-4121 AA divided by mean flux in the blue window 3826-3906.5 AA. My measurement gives 1.21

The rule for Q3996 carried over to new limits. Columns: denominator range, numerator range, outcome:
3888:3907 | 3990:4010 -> 1.24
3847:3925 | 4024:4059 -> 1.28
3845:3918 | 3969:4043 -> 1.15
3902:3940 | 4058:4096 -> 1.29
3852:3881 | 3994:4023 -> 1.17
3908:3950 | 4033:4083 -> 1.31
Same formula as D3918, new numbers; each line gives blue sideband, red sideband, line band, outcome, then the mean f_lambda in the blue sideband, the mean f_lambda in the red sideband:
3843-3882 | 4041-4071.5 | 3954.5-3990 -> 0.275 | 12.4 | 14.1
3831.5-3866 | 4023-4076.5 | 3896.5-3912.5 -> 0.006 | 11.2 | 13.9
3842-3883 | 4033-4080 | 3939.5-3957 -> 0.041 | 12.3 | 14.1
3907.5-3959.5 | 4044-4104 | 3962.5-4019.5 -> 0.076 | 11.7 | 13.7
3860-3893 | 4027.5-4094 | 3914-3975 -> 0.117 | 11.3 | 13.9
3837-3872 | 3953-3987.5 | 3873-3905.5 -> 0.065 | 12.1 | 10.3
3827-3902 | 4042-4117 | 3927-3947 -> 0.131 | 11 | 13.5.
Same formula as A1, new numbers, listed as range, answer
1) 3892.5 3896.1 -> 10.8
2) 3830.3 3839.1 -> 7.44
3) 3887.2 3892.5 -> 9.64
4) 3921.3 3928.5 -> 11.6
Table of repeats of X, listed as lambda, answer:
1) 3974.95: 9.083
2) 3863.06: 13.43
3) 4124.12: 15.35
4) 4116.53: 12.23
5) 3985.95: 10.22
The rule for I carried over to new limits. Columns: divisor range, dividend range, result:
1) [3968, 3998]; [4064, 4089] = 1.21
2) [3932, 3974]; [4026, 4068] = 1.30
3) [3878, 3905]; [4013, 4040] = 1.29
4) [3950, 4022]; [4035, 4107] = 1.15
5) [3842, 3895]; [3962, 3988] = 0.84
